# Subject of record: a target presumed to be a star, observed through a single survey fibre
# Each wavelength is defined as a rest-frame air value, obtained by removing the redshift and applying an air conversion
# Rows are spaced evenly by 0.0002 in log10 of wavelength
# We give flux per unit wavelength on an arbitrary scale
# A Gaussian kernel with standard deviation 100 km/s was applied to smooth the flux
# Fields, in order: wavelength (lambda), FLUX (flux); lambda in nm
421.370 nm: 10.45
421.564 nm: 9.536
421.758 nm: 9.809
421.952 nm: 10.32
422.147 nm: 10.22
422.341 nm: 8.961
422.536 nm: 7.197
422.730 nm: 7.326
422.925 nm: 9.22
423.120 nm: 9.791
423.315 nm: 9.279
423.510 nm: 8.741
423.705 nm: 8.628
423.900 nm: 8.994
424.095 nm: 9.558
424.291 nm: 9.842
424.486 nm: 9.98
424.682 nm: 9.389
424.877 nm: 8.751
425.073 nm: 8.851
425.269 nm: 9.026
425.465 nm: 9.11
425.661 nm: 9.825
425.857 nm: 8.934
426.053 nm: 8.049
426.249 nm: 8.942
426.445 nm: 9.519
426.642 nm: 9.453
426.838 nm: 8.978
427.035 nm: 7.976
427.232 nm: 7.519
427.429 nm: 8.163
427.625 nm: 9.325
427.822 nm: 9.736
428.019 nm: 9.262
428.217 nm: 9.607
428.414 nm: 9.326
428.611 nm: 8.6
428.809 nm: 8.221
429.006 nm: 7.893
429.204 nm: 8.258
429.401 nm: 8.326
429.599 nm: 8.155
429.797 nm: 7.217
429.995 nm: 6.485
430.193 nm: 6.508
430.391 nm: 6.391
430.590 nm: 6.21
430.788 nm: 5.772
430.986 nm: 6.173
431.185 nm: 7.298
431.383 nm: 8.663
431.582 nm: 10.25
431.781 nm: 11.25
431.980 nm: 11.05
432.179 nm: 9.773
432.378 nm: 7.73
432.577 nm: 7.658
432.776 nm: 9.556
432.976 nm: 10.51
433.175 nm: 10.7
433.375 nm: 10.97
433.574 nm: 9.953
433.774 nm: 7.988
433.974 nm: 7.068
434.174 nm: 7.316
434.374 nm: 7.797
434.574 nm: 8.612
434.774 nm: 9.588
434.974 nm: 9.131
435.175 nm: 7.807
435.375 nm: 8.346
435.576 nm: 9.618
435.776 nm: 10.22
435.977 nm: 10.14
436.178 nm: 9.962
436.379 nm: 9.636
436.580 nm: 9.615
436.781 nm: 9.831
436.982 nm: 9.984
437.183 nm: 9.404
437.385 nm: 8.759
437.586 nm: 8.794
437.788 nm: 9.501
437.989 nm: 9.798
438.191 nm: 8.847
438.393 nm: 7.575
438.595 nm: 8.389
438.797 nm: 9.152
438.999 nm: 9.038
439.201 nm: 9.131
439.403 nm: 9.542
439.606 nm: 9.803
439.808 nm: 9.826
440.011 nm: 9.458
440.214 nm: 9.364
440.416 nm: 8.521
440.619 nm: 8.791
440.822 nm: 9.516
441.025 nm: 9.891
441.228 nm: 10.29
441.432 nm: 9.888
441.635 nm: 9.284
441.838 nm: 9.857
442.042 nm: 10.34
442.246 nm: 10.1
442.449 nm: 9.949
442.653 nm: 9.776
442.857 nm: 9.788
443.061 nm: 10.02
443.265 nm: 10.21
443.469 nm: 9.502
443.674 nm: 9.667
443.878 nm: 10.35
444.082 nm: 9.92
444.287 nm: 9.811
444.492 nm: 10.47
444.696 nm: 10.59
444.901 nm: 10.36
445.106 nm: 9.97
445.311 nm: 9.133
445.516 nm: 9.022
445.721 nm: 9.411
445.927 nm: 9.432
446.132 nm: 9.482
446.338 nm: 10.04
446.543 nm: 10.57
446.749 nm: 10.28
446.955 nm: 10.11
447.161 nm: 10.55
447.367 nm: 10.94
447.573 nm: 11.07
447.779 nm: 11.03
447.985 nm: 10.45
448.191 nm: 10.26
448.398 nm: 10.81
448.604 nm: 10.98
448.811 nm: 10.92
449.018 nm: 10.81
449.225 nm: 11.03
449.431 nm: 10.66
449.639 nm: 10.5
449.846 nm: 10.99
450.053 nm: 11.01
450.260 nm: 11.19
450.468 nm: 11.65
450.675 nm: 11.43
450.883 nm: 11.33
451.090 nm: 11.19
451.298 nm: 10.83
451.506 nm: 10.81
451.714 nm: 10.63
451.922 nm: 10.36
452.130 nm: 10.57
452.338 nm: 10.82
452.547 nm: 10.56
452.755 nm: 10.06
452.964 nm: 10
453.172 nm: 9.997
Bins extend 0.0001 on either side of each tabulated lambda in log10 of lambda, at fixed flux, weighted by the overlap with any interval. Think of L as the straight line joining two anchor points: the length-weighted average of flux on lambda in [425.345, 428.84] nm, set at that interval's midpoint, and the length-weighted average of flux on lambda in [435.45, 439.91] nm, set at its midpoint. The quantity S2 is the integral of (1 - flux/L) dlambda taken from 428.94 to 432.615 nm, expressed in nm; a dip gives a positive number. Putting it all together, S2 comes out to 0.459 nm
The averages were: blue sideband 8.93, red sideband 9.38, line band 7.96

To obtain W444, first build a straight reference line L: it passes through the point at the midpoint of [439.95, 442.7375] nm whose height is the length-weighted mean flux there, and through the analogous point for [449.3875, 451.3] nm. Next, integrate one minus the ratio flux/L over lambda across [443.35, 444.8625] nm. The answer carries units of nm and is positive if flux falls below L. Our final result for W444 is 0.01 nm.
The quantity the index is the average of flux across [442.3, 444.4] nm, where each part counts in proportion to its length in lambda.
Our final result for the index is 9.91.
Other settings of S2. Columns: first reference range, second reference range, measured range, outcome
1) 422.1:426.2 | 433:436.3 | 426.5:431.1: 0.542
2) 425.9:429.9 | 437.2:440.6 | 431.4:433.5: -0.255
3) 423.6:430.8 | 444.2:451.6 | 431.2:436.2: -0.034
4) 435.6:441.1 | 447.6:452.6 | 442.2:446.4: 0.111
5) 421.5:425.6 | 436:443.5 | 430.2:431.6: 0.344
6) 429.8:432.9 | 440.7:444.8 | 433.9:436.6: -0.064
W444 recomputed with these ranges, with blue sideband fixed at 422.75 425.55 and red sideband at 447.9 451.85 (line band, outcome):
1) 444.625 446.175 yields 0.14 nm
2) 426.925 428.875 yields 0.13 nm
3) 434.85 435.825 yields 0.09 nm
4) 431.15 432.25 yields -0.02 nm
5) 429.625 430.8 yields 0.37 nm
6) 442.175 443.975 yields 0.09 nm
